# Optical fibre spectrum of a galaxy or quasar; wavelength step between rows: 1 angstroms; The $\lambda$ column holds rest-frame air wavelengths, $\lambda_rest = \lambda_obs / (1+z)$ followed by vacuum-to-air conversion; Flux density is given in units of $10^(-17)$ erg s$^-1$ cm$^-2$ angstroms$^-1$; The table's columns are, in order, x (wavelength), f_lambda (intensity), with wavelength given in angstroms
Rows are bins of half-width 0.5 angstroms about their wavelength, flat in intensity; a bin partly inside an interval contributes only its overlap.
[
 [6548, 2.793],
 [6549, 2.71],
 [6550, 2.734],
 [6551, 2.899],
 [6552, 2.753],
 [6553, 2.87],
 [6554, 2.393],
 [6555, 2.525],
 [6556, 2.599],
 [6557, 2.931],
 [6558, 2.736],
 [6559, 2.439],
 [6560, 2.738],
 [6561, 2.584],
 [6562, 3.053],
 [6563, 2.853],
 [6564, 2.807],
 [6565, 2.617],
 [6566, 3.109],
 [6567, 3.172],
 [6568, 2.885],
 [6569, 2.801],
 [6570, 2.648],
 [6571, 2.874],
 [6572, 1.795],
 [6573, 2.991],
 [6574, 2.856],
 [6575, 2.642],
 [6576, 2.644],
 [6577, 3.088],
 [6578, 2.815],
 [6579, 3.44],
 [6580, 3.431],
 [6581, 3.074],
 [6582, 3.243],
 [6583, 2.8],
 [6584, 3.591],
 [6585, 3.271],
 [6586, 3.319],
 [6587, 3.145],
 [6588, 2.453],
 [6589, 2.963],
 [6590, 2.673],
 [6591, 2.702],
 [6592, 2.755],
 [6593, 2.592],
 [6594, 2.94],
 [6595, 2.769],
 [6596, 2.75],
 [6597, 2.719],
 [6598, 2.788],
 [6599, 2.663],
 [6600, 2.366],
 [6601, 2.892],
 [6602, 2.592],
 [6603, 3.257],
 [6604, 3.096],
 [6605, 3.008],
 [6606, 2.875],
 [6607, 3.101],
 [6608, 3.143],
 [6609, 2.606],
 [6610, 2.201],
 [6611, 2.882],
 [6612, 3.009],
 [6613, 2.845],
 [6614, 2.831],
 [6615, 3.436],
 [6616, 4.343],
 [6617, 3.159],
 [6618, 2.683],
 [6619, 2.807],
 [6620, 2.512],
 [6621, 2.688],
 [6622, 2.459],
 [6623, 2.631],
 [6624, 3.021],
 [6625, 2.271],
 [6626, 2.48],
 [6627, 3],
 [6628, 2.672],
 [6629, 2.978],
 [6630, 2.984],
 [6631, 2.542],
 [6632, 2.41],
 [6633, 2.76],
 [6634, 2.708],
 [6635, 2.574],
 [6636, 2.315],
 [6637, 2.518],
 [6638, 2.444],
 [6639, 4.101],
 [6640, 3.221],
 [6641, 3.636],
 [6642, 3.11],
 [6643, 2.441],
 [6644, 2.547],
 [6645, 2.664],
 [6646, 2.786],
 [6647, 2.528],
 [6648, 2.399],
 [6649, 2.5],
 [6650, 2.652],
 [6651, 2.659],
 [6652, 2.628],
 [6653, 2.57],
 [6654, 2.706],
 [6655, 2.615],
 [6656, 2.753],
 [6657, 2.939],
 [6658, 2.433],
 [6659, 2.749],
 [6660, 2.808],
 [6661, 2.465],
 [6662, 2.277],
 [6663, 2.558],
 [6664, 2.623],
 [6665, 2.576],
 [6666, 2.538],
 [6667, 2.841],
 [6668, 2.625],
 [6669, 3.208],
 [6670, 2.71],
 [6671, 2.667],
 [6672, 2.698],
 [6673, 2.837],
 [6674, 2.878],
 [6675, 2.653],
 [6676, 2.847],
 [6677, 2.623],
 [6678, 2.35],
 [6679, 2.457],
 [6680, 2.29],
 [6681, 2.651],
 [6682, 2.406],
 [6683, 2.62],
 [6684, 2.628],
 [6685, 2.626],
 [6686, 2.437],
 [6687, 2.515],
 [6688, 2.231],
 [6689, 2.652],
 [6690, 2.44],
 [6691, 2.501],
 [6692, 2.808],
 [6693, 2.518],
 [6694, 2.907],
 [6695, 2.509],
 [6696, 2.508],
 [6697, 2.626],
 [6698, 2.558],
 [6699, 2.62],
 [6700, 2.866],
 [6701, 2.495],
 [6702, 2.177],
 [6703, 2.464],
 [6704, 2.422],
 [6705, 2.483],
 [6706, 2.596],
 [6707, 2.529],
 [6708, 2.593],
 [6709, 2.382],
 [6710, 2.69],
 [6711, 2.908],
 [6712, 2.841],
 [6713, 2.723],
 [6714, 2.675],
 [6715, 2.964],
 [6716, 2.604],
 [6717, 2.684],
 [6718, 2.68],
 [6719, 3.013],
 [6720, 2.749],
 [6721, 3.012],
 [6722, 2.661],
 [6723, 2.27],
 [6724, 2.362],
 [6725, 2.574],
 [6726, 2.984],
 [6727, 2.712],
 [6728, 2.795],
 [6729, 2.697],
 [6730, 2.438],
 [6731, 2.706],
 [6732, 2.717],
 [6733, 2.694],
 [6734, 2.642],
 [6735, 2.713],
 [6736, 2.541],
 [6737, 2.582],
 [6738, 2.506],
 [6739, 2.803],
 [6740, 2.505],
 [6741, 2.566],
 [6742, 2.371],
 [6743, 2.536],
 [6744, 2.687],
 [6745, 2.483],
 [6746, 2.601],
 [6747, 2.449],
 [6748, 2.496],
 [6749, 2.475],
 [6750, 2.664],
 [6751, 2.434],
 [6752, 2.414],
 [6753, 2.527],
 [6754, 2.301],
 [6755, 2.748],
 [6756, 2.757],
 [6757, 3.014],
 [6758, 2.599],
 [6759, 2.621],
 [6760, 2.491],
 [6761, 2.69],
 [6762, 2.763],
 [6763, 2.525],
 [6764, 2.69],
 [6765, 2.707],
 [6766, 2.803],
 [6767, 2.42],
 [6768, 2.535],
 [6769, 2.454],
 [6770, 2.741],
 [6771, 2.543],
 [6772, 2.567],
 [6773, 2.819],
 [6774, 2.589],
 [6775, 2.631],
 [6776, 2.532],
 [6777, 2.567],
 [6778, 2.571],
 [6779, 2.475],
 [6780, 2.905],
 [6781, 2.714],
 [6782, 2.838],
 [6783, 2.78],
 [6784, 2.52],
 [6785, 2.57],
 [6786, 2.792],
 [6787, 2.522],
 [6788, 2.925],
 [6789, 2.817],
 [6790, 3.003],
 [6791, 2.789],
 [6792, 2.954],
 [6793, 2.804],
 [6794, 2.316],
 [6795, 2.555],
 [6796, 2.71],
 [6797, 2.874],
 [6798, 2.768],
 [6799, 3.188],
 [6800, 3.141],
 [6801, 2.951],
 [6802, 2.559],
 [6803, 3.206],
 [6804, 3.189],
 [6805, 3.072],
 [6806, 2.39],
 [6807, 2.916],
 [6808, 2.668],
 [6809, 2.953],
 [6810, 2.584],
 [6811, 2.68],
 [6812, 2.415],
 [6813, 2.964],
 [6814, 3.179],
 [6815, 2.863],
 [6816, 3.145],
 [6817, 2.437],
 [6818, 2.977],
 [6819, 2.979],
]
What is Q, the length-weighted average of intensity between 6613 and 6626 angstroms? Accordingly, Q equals 2.88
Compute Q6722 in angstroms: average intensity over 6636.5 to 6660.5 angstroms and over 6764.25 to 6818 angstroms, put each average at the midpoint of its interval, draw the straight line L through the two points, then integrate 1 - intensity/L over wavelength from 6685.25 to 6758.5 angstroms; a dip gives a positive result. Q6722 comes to 4.0 angstroms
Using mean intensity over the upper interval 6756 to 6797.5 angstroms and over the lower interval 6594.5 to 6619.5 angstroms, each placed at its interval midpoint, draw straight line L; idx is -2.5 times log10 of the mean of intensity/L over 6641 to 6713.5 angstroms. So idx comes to 0.078 mag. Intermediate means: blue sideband 2.91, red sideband 2.68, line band 2.62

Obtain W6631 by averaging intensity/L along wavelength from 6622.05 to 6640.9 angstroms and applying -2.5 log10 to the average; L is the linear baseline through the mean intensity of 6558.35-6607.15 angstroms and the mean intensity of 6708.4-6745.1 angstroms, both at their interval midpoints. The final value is 0.012 mag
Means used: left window 2.87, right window 2.66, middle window 2.77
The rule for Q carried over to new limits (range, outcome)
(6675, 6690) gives 2.53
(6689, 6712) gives 2.58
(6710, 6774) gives 2.64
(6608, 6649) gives 2.81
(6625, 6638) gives 2.64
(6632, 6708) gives 2.64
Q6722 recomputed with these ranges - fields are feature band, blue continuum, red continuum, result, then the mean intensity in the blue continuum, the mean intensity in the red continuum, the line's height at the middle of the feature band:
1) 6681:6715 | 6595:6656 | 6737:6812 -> 1.9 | 2.8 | 2.68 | 2.74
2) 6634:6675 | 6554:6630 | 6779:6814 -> 1.7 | 2.85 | 2.8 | 2.84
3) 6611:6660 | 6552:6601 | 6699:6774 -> -0.6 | 2.83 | 2.62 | 2.75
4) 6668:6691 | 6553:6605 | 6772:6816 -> 1.7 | 2.84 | 2.78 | 2.81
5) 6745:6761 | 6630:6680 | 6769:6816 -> 1.0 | 2.7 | 2.76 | 2.74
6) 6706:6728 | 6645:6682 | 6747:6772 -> -0.7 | 2.64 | 2.6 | 2.62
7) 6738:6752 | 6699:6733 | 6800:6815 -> 0.9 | 2.65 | 2.85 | 2.71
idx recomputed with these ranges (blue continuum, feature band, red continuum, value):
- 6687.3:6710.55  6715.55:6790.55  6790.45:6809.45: 0.03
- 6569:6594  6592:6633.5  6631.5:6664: 0.00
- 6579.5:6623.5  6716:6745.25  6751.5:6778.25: 0.01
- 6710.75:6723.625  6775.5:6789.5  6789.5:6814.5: 0.05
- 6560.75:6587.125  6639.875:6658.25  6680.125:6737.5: 0.02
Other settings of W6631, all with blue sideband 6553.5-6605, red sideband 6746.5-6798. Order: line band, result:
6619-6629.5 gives 0.05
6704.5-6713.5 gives 0.03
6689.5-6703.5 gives 0.06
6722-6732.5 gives 0.03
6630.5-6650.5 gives 0.01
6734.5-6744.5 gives 0.04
